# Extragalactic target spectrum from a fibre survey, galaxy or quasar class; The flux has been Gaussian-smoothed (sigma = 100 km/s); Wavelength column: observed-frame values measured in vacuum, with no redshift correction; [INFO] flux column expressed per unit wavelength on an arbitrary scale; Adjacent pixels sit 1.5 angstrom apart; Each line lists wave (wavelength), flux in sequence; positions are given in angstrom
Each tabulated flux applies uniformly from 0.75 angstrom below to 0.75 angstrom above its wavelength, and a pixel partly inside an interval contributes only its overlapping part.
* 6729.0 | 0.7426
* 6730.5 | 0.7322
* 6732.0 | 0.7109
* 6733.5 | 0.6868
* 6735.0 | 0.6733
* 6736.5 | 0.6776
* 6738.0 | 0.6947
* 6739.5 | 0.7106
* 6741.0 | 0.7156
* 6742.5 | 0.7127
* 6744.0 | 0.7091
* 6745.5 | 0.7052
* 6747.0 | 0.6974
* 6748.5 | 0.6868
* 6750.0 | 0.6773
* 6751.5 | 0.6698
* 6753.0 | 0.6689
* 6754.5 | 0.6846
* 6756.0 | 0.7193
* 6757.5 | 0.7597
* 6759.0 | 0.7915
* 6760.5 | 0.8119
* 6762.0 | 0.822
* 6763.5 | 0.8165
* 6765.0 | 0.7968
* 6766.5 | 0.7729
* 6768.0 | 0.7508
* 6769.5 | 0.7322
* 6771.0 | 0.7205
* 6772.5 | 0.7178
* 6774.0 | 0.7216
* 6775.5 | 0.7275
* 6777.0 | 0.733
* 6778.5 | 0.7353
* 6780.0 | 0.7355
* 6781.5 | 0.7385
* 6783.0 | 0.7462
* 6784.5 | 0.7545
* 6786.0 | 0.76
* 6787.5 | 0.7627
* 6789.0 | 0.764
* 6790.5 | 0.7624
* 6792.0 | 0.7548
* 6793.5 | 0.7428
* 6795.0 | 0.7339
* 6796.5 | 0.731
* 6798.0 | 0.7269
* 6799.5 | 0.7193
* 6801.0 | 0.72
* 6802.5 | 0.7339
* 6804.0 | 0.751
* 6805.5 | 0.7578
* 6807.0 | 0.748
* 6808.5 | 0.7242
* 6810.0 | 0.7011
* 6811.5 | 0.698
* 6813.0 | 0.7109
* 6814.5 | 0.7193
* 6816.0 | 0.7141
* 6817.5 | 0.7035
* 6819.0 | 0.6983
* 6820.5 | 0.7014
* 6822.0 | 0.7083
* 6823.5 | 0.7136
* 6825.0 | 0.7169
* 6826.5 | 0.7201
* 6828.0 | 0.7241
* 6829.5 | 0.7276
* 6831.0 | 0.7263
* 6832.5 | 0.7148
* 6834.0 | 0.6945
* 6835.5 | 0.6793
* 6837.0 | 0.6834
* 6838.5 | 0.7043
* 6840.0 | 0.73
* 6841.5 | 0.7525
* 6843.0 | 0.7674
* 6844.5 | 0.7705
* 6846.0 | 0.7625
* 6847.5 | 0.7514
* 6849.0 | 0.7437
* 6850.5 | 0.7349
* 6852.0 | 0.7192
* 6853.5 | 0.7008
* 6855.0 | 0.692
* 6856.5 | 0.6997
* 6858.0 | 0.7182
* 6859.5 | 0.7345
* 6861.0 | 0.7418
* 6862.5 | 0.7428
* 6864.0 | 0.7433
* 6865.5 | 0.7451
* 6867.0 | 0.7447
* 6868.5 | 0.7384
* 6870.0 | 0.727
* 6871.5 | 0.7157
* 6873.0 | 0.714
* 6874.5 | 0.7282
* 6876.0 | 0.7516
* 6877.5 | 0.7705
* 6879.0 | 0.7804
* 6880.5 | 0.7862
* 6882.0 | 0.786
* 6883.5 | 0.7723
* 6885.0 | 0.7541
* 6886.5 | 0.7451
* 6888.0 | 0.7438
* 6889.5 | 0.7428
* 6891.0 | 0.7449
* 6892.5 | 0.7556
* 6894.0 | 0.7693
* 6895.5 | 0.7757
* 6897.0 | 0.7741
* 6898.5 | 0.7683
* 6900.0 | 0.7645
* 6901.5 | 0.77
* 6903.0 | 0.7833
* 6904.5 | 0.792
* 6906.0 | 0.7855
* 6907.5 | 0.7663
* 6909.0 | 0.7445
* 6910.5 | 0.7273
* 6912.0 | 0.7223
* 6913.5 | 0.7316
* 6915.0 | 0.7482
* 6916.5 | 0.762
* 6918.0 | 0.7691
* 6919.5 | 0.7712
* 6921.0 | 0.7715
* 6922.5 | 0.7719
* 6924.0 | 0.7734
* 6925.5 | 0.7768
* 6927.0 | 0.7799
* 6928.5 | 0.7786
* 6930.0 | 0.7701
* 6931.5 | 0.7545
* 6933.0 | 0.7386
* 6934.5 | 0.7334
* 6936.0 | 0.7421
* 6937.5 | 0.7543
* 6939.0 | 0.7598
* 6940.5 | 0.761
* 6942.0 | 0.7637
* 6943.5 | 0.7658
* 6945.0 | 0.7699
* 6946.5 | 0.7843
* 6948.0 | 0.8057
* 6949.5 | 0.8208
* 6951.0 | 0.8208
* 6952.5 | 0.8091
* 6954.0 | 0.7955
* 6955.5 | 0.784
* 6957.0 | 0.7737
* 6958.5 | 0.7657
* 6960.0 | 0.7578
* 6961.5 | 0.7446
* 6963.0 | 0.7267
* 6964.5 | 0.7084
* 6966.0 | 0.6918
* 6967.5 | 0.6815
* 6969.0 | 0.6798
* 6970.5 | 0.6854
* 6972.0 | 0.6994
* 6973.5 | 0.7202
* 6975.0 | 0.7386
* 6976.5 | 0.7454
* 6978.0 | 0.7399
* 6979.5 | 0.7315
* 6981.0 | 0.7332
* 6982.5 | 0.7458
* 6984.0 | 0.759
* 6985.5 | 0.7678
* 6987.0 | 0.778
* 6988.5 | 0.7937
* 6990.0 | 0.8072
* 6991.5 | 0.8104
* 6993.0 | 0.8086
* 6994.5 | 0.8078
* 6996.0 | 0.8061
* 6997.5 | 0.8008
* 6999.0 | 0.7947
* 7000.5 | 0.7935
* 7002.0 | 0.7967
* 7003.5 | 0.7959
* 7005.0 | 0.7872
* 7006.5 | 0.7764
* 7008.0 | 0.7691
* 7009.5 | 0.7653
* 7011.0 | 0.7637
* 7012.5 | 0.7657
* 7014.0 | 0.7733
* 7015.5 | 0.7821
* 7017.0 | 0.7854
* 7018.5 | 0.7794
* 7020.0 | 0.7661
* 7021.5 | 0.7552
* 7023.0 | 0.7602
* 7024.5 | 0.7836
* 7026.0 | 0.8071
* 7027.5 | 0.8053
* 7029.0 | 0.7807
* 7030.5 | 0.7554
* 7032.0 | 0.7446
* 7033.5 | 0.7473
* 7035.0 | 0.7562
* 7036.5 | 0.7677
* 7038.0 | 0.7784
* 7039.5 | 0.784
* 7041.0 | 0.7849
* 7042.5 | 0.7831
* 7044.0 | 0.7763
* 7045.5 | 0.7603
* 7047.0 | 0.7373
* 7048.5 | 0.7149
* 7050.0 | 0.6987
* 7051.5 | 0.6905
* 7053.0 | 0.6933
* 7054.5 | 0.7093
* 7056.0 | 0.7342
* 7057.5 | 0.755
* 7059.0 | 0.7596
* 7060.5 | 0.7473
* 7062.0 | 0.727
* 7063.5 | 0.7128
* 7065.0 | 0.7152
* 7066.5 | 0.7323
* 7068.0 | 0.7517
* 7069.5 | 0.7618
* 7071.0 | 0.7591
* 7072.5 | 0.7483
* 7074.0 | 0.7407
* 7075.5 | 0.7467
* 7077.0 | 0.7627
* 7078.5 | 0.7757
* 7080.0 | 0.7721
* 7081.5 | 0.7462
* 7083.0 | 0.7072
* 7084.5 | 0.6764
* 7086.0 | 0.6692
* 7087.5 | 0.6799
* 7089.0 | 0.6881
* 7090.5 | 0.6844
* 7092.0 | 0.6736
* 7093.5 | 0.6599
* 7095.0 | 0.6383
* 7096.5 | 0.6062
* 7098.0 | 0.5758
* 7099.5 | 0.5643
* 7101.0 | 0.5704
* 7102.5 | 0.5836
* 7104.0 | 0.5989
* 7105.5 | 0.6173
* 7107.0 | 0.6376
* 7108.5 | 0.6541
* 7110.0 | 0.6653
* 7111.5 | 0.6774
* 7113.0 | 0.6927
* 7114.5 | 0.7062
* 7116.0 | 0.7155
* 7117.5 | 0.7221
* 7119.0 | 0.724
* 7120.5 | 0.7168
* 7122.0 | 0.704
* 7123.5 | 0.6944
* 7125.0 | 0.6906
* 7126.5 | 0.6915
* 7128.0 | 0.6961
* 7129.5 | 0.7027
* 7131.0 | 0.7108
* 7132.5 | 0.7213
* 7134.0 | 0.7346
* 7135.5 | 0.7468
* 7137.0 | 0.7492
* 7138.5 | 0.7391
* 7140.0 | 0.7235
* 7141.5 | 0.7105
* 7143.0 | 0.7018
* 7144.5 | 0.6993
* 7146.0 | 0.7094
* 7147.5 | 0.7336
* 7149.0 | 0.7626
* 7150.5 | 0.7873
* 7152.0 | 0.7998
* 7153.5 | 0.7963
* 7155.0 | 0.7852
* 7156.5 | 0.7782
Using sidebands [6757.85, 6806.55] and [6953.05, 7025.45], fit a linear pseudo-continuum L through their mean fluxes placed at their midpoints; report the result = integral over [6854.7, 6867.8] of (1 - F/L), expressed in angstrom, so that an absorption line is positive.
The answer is 0.44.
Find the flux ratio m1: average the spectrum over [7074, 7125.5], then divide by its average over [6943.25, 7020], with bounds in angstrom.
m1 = 0.9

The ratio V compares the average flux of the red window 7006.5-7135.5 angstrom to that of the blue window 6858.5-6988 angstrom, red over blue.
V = 1.0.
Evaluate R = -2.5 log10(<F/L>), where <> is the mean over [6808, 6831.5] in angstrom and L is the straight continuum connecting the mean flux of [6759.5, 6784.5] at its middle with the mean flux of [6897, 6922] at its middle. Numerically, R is 0.066 mag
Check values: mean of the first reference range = 0.755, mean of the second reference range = 0.762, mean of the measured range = 0.713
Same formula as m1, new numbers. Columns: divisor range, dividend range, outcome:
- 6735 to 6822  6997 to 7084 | 1.04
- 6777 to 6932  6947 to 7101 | 1.01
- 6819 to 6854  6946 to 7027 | 1.06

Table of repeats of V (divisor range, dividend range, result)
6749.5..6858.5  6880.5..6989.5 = 1.04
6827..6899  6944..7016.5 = 1.04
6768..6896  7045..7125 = 0.95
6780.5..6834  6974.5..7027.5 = 1.07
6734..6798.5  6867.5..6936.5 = 1.03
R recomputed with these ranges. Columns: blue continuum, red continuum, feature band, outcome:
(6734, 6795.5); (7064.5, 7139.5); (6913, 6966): -0.08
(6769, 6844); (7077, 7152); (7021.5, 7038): -0.10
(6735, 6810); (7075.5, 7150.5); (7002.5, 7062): -0.09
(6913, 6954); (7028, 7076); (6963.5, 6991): 0.04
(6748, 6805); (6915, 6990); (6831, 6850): 0.03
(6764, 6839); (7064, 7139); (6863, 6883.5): -0.04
